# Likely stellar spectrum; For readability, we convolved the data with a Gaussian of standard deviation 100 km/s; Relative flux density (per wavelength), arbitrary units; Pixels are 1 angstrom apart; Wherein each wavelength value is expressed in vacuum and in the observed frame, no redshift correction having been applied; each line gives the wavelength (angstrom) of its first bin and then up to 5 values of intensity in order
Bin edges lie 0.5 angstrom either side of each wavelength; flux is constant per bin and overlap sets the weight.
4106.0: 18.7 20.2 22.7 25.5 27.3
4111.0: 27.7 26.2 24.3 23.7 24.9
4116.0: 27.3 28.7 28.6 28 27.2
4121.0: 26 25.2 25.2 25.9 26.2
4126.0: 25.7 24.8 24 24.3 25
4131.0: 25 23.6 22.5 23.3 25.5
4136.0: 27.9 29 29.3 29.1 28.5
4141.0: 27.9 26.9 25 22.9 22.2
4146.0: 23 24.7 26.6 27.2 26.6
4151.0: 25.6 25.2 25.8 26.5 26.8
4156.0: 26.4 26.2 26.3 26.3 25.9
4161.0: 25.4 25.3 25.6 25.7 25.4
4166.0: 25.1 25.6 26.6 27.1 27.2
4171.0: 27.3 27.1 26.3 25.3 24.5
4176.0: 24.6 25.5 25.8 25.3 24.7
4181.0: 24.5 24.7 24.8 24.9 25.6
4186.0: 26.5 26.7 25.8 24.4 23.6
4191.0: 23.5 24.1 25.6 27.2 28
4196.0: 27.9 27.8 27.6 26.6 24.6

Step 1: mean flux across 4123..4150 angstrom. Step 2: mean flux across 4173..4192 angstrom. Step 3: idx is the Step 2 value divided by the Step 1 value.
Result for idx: 1.0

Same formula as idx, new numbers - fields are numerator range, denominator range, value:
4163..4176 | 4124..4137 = 1.04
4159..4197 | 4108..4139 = 0.99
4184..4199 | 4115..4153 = 1.00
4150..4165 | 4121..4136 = 1.04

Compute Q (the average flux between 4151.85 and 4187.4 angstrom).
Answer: 25.8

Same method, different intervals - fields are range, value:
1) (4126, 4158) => 25.7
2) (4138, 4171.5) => 26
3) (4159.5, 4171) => 26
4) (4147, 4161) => 26.2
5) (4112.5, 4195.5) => 25.8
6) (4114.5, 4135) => 25.6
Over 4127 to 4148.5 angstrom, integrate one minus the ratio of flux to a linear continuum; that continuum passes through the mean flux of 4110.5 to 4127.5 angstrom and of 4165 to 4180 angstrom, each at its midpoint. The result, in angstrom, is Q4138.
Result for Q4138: 0.5 angstrom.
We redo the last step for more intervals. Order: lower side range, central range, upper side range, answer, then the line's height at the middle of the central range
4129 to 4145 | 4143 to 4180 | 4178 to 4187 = -0.17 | 25.6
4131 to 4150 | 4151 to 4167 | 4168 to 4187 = -0.05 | 25.8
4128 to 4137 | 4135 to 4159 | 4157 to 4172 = -0.86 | 25.4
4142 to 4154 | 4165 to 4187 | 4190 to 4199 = 0.13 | 25.8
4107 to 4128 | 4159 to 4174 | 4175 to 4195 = -0.42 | 25.4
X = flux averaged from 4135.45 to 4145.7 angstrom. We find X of 26.8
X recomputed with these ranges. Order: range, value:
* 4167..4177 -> 26.2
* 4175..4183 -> 25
